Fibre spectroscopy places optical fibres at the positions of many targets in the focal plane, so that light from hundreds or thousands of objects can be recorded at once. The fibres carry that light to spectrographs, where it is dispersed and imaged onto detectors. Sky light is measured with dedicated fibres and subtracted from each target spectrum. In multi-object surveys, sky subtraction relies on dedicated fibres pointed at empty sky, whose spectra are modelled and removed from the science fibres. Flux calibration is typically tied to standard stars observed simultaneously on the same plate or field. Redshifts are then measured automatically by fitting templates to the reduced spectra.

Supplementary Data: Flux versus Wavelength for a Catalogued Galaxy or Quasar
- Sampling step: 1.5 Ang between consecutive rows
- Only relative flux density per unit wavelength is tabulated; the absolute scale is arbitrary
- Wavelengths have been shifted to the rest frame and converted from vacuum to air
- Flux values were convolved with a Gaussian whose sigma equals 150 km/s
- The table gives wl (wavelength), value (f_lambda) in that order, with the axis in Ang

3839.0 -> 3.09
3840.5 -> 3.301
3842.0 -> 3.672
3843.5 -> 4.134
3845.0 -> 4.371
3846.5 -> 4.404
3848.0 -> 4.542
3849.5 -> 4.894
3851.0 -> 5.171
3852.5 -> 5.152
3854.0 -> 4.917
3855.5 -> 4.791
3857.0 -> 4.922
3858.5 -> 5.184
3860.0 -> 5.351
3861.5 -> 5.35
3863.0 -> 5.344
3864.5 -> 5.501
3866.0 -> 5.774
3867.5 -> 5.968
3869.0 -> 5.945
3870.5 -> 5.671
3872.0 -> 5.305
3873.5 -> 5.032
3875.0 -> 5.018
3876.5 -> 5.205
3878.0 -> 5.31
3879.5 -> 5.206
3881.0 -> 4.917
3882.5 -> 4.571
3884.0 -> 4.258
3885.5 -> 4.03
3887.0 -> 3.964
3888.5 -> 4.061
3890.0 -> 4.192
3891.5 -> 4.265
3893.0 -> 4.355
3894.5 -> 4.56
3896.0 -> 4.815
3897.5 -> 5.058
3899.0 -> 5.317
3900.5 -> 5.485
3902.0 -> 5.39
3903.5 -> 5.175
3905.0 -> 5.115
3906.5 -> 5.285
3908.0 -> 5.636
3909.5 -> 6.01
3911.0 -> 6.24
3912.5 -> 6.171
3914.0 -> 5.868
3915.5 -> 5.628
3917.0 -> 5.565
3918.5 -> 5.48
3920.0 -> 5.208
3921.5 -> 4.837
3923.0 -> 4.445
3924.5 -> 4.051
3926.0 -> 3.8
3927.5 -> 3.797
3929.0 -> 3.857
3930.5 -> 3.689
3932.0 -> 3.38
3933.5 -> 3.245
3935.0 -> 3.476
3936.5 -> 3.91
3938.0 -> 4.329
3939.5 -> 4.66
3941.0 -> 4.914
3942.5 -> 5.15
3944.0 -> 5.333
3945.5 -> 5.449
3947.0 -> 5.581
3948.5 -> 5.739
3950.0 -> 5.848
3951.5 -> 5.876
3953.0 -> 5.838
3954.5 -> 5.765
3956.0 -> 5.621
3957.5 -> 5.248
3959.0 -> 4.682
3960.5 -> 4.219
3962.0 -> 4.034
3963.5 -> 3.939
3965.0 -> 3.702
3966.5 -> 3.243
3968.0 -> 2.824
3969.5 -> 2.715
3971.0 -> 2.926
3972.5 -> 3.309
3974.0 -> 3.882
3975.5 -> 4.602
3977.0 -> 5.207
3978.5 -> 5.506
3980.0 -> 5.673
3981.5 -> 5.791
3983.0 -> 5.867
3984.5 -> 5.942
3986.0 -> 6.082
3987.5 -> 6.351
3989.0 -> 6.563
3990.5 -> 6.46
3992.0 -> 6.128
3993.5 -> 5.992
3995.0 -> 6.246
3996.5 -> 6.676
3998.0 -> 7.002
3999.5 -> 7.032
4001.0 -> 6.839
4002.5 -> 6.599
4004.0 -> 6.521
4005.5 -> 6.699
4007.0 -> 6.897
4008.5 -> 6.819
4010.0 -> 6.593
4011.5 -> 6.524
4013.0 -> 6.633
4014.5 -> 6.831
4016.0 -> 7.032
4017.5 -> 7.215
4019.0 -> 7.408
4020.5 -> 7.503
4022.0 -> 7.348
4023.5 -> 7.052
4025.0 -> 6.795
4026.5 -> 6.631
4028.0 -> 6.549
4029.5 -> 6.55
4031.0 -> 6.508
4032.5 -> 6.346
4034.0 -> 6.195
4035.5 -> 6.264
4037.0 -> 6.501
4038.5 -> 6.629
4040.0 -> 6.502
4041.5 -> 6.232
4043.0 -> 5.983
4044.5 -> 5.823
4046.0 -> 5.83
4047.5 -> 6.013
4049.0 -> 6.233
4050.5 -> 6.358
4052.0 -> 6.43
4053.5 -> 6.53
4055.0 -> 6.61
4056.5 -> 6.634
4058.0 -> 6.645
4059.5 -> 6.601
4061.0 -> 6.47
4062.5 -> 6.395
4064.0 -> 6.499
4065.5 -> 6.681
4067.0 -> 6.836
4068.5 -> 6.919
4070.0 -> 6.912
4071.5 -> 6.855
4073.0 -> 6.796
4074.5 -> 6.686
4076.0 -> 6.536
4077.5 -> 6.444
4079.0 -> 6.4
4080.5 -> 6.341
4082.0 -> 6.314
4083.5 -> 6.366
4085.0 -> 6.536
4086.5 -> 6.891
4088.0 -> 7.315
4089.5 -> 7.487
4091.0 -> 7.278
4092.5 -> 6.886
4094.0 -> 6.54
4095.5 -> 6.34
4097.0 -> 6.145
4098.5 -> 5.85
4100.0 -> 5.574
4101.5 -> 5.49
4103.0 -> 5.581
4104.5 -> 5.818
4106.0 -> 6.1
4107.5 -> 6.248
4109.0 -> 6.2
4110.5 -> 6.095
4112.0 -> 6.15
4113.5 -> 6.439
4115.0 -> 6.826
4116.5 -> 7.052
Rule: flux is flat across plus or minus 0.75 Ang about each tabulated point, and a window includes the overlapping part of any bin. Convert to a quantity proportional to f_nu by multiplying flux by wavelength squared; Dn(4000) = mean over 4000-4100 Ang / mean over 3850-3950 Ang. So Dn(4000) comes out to 1.4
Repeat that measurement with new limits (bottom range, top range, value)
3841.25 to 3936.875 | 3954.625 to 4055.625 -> 1.30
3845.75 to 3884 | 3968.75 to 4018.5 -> 1.24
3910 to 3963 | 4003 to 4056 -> 1.41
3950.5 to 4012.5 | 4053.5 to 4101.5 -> 1.26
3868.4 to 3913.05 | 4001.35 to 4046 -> 1.41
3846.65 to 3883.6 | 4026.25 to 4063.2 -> 1.35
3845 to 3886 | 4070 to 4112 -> 1.41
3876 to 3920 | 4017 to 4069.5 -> 1.39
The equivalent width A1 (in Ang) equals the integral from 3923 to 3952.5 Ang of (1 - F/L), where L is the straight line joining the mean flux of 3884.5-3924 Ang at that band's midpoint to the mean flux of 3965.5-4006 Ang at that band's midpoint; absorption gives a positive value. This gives 3.99 Ang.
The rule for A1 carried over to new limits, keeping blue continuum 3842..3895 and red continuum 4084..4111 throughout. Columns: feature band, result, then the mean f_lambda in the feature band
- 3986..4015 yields -4.3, 6.58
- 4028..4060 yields -1.8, 6.36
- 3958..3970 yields 3.9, 3.72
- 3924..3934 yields 3.0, 3.69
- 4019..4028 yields -1.8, 7.05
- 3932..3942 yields 2.4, 4.06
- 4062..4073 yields -1.0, 6.74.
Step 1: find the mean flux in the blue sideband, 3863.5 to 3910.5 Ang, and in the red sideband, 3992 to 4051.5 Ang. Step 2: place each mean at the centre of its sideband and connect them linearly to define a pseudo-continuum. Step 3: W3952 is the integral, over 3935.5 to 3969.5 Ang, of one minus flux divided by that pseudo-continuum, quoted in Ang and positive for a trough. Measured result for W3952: 6.1 Ang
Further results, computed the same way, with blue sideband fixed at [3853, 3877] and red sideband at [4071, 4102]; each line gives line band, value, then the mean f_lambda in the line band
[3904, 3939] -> 5.5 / 4.74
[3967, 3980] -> 4.3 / 3.96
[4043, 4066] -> 0.0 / 6.37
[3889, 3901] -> 1.7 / 4.73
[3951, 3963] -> 1.5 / 5.12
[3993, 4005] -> -1.1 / 6.63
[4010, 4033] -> -2.5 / 6.86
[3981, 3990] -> -0.2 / 6.12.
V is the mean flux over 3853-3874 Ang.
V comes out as 5.36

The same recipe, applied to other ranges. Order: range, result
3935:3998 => 5.07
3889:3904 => 4.84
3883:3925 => 5.02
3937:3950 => 5.16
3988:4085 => 6.58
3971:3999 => 5.67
